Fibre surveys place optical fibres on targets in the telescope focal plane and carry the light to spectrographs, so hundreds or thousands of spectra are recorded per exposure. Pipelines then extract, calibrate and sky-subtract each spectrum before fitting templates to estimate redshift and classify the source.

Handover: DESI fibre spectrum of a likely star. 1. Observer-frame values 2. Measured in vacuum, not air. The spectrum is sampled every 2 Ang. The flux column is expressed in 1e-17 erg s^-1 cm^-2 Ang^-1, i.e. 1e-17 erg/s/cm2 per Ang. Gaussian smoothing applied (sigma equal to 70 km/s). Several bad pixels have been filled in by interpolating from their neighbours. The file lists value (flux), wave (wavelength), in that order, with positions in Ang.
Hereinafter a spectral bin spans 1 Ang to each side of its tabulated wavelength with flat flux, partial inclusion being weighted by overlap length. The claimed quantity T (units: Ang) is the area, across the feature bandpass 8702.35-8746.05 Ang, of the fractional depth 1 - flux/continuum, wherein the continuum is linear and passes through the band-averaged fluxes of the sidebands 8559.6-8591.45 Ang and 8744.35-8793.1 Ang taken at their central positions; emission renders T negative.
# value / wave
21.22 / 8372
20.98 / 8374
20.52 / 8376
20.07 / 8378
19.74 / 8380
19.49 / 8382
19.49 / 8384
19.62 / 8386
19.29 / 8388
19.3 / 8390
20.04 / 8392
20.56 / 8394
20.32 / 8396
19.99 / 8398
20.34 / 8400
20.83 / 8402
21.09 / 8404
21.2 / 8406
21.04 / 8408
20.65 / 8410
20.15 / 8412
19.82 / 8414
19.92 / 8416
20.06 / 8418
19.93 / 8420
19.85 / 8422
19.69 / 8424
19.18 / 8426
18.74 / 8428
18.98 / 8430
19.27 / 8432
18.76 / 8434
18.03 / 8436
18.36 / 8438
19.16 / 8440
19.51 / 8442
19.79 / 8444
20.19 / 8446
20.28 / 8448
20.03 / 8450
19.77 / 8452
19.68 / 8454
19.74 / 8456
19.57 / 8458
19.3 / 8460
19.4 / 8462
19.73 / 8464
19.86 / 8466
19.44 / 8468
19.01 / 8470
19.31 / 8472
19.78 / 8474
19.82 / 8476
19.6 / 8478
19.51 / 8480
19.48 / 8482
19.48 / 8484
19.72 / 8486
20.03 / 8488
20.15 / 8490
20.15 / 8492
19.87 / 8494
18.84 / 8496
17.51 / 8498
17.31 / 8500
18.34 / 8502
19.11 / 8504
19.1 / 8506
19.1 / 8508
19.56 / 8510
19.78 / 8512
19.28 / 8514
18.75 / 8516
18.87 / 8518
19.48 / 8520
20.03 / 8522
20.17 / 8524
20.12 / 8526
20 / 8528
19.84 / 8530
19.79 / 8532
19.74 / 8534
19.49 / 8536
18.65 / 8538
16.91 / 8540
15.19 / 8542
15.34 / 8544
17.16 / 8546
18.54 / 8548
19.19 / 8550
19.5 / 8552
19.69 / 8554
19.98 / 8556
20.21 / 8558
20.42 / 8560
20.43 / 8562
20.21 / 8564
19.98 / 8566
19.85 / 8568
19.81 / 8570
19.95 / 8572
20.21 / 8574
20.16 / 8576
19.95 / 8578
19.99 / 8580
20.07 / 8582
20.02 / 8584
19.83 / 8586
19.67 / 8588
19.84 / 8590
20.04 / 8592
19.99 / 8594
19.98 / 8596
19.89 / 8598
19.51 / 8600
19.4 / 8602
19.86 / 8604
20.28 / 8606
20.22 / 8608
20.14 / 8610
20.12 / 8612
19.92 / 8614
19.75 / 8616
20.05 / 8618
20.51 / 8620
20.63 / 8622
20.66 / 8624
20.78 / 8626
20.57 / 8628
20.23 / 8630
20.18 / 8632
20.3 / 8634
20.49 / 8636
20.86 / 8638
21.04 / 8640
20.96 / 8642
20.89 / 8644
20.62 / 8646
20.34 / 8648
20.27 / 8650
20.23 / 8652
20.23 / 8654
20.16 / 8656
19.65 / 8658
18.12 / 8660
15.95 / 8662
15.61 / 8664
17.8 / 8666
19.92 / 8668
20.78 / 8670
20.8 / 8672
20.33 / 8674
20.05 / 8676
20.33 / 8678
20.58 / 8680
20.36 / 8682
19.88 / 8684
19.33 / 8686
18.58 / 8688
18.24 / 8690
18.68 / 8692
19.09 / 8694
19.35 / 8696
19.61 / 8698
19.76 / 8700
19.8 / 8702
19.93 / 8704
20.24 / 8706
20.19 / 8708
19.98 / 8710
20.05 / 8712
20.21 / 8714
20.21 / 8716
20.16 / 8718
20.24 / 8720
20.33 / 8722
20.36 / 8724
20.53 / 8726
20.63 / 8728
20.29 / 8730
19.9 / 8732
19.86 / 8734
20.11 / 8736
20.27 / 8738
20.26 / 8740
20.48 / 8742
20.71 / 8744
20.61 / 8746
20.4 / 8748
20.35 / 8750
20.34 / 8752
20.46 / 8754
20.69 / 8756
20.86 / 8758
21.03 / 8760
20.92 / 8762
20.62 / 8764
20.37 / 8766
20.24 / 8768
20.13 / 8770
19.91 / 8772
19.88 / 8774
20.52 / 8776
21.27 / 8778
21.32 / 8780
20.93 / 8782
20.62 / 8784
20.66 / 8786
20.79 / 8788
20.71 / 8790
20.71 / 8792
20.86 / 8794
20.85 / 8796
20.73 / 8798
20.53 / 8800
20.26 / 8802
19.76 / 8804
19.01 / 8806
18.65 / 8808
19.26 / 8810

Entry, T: 0.5 Ang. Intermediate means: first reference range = 20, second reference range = 20.6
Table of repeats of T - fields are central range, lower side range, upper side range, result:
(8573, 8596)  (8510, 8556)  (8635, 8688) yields -0.8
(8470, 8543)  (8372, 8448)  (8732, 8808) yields 2.9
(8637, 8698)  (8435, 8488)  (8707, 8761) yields 1.6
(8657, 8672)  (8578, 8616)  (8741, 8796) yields 1.3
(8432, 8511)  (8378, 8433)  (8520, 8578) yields 1.2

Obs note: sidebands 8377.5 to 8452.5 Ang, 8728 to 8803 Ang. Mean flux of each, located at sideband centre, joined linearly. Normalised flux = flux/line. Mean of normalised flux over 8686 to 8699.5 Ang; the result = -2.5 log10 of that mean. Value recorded 0.08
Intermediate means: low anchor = 19.8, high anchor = 20.5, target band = 19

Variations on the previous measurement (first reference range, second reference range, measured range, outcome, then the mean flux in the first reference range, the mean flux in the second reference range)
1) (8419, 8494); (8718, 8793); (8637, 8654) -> -0.03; 19.5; 20.5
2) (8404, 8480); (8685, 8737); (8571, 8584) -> -0.02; 19.7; 19.8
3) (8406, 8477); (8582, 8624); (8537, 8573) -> 0.05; 19.6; 20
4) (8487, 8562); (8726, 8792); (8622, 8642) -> -0.05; 19.1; 20.5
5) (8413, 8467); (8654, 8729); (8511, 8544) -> 0.03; 19.5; 19.6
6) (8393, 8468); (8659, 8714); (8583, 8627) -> -0.03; 19.8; 19.4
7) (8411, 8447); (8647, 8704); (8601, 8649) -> -0.05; 19.4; 19.4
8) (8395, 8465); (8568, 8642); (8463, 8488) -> 0.02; 19.8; 20.1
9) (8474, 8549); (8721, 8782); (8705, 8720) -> 0.00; 19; 20.5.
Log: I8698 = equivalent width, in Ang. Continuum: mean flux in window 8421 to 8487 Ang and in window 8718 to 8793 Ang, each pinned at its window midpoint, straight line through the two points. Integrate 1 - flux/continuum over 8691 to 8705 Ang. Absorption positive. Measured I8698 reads 0.6 Ang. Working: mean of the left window 19.5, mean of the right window 20.5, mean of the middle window 19.5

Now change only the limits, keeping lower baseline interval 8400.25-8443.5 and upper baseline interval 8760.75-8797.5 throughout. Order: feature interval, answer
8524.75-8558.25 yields 2.1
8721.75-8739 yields 0.2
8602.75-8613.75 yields 0.1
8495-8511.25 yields 1.1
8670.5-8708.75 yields 1.2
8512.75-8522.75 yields 0.4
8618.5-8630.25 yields -0.2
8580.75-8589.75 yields 0.1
